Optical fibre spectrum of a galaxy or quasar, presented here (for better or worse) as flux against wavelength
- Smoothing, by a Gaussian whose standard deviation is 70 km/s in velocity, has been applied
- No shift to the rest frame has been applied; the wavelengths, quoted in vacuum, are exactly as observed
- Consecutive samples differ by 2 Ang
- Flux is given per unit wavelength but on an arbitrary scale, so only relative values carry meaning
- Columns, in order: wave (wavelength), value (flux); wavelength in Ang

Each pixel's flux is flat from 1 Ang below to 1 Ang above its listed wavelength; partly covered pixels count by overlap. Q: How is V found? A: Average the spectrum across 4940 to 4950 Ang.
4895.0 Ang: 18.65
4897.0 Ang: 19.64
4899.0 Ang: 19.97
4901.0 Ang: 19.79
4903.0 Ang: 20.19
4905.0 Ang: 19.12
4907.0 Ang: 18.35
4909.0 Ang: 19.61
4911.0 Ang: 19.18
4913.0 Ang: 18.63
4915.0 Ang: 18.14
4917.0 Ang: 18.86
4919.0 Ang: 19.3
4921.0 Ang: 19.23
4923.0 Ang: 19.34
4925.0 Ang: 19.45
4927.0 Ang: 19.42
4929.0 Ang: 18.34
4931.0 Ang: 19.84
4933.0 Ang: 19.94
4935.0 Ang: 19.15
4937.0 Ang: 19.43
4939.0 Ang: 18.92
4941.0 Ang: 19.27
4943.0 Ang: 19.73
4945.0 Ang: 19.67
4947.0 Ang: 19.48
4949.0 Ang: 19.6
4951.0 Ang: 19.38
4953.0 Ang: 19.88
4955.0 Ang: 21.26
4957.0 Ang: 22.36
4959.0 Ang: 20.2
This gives 19.6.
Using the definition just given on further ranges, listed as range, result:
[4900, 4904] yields 20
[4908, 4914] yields 19.1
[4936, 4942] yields 19.2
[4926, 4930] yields 18.9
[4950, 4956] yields 20.2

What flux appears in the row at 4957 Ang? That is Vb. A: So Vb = 22.36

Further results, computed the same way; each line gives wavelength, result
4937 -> 19.43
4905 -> 19.12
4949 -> 19.6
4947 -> 19.48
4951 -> 19.38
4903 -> 20.19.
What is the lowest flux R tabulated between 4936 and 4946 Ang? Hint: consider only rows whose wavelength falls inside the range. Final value 18.92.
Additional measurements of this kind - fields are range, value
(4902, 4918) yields 18.14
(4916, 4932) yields 18.34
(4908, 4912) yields 19.18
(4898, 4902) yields 19.79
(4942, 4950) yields 19.48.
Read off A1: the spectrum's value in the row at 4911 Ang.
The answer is 19.18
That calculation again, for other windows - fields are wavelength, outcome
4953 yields 19.88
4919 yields 19.3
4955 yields 21.26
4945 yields 19.67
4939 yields 18.92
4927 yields 19.42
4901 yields 19.79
